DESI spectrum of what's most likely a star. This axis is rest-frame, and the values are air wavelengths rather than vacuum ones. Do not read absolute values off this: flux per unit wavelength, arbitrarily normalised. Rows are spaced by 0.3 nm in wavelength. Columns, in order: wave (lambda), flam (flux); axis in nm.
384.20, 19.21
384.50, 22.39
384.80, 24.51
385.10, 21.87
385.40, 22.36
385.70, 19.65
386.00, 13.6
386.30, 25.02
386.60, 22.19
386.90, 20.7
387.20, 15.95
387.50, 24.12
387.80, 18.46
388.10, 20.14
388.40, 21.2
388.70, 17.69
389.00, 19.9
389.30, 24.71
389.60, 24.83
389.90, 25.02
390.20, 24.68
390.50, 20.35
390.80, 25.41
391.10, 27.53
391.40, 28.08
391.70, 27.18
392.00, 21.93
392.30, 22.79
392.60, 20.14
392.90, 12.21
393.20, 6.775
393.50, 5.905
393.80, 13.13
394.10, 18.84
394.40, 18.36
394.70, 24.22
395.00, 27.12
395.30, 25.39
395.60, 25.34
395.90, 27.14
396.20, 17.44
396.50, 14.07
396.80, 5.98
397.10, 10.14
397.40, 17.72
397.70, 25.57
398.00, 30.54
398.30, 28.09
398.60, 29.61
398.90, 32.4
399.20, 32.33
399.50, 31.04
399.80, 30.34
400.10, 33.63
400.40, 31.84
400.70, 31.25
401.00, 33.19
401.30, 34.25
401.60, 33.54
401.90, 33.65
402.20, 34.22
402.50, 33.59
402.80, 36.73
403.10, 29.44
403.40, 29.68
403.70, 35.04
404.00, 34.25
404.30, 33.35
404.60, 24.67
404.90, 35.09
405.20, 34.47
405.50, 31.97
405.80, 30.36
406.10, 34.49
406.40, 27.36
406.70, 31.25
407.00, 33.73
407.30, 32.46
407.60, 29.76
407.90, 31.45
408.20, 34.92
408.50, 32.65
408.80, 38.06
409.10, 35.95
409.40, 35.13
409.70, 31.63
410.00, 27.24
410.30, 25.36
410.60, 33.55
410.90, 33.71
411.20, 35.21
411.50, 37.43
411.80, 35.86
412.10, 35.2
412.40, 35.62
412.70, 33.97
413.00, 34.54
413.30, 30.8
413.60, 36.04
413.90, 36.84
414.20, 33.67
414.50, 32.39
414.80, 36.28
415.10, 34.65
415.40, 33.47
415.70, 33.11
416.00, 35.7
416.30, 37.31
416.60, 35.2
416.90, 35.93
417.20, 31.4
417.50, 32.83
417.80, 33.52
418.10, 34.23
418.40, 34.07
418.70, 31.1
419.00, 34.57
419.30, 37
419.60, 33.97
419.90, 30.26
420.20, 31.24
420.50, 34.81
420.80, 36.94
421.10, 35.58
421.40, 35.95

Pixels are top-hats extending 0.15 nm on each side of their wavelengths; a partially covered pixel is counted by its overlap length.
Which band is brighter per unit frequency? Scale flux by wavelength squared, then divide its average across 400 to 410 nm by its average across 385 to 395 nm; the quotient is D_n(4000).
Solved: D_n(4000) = 1.72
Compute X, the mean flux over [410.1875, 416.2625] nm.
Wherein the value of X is 34.3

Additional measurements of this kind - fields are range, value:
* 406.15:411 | 32.2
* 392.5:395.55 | 17.4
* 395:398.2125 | 20.4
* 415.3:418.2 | 34.3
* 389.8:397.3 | 19.8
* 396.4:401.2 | 26.3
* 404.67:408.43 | 32.1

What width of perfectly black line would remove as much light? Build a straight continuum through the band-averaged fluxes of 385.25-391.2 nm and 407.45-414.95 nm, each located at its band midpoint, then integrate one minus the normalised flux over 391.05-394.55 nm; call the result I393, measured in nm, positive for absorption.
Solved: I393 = 0.82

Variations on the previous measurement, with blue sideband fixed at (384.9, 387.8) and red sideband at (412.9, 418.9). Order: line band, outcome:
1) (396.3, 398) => 0.626 nm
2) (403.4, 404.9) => -0.167 nm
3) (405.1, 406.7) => -0.111 nm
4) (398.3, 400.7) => -0.428 nm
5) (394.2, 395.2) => 0.053 nm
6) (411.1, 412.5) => -0.158 nm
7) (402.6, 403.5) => -0.125 nm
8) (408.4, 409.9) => -0.167 nm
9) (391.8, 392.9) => 0.128 nm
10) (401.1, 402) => -0.204 nm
